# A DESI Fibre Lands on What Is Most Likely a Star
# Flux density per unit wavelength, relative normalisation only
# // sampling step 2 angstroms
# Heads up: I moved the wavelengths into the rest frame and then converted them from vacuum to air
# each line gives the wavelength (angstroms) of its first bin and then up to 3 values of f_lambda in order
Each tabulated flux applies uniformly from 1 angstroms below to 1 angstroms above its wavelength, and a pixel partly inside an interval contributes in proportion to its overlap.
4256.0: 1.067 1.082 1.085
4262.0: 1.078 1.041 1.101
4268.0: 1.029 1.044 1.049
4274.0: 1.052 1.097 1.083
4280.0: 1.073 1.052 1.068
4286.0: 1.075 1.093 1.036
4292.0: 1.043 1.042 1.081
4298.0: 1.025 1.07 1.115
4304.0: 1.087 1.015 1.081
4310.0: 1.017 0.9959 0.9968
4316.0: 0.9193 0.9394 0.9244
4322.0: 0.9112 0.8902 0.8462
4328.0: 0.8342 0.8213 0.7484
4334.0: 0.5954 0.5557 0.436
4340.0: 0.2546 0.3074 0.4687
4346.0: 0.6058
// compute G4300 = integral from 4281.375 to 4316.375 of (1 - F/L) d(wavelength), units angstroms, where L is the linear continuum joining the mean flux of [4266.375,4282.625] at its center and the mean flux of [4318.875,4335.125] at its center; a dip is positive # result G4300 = -3.7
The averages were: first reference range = 1.06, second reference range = 0.82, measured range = 1.05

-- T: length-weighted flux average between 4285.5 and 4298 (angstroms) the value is 1.06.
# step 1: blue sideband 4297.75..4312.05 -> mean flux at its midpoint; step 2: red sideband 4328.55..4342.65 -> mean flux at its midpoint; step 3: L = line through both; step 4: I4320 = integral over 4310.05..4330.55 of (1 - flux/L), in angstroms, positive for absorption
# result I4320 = -3.1 angstroms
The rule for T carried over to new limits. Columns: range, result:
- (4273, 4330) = 1.01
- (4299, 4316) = 1.04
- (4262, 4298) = 1.06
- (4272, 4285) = 1.07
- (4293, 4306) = 1.07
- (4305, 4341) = 0.821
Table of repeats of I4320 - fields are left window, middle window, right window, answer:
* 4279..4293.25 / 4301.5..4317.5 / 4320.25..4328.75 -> -1.2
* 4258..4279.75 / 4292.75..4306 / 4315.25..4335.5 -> -1.7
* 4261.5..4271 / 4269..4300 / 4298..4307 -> 0.0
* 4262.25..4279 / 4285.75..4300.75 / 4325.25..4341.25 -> -2.5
